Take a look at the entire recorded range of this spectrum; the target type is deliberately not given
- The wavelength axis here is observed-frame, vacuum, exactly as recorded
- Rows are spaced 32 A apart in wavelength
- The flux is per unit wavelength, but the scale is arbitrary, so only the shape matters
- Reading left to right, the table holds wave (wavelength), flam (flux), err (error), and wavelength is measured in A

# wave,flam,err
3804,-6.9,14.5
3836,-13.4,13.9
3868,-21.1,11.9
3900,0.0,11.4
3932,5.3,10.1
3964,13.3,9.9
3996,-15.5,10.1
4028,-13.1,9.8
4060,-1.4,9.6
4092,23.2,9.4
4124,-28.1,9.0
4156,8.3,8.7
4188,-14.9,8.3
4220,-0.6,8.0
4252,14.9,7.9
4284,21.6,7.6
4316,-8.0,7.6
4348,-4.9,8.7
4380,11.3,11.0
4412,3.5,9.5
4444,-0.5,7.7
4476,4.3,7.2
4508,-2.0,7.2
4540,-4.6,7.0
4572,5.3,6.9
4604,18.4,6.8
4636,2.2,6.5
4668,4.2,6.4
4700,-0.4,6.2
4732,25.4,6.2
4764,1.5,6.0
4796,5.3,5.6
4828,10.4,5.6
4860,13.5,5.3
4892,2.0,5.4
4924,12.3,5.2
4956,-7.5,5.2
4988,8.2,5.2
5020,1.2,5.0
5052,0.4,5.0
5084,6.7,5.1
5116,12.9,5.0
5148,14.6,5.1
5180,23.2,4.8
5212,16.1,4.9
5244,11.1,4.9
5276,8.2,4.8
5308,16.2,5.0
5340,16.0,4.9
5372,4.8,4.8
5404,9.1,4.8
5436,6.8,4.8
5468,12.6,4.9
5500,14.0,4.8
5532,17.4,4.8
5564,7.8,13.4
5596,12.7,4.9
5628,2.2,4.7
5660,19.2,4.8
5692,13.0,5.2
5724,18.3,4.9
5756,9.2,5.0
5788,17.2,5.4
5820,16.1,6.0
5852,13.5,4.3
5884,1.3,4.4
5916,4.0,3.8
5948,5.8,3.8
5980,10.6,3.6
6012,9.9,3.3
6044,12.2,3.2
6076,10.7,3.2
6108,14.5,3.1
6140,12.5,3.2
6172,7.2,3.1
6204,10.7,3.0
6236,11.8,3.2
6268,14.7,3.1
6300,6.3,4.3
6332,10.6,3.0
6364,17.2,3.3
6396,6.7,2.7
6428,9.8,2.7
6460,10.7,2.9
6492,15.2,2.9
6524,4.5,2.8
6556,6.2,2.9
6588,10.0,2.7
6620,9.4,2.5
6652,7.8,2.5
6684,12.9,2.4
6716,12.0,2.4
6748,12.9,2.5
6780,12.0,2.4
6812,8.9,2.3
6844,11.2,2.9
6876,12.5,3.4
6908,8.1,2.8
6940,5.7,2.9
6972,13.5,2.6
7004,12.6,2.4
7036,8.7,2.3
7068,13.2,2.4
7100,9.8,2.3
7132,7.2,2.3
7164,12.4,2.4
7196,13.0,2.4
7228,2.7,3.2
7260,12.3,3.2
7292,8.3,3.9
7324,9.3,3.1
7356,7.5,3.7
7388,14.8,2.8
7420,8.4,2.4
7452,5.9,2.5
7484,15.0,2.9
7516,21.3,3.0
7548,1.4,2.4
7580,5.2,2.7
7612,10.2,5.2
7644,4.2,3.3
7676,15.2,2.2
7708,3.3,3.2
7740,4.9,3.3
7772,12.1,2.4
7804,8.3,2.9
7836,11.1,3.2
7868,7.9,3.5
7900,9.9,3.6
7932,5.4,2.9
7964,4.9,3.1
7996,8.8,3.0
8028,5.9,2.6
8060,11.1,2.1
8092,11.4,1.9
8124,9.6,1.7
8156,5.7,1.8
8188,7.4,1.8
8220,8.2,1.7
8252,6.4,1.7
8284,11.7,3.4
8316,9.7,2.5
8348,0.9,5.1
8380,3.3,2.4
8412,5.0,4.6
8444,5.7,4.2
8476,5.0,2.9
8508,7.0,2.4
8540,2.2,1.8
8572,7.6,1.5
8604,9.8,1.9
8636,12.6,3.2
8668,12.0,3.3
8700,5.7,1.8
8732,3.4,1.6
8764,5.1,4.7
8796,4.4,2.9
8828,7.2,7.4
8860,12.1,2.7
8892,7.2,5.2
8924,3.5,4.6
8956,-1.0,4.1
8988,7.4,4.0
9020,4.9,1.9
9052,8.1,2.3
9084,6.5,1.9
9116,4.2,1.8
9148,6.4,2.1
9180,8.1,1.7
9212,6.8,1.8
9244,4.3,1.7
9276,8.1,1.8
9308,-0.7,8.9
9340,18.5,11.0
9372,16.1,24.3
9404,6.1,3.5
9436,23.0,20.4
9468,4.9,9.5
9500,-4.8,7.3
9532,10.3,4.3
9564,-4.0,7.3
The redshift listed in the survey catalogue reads 0.143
